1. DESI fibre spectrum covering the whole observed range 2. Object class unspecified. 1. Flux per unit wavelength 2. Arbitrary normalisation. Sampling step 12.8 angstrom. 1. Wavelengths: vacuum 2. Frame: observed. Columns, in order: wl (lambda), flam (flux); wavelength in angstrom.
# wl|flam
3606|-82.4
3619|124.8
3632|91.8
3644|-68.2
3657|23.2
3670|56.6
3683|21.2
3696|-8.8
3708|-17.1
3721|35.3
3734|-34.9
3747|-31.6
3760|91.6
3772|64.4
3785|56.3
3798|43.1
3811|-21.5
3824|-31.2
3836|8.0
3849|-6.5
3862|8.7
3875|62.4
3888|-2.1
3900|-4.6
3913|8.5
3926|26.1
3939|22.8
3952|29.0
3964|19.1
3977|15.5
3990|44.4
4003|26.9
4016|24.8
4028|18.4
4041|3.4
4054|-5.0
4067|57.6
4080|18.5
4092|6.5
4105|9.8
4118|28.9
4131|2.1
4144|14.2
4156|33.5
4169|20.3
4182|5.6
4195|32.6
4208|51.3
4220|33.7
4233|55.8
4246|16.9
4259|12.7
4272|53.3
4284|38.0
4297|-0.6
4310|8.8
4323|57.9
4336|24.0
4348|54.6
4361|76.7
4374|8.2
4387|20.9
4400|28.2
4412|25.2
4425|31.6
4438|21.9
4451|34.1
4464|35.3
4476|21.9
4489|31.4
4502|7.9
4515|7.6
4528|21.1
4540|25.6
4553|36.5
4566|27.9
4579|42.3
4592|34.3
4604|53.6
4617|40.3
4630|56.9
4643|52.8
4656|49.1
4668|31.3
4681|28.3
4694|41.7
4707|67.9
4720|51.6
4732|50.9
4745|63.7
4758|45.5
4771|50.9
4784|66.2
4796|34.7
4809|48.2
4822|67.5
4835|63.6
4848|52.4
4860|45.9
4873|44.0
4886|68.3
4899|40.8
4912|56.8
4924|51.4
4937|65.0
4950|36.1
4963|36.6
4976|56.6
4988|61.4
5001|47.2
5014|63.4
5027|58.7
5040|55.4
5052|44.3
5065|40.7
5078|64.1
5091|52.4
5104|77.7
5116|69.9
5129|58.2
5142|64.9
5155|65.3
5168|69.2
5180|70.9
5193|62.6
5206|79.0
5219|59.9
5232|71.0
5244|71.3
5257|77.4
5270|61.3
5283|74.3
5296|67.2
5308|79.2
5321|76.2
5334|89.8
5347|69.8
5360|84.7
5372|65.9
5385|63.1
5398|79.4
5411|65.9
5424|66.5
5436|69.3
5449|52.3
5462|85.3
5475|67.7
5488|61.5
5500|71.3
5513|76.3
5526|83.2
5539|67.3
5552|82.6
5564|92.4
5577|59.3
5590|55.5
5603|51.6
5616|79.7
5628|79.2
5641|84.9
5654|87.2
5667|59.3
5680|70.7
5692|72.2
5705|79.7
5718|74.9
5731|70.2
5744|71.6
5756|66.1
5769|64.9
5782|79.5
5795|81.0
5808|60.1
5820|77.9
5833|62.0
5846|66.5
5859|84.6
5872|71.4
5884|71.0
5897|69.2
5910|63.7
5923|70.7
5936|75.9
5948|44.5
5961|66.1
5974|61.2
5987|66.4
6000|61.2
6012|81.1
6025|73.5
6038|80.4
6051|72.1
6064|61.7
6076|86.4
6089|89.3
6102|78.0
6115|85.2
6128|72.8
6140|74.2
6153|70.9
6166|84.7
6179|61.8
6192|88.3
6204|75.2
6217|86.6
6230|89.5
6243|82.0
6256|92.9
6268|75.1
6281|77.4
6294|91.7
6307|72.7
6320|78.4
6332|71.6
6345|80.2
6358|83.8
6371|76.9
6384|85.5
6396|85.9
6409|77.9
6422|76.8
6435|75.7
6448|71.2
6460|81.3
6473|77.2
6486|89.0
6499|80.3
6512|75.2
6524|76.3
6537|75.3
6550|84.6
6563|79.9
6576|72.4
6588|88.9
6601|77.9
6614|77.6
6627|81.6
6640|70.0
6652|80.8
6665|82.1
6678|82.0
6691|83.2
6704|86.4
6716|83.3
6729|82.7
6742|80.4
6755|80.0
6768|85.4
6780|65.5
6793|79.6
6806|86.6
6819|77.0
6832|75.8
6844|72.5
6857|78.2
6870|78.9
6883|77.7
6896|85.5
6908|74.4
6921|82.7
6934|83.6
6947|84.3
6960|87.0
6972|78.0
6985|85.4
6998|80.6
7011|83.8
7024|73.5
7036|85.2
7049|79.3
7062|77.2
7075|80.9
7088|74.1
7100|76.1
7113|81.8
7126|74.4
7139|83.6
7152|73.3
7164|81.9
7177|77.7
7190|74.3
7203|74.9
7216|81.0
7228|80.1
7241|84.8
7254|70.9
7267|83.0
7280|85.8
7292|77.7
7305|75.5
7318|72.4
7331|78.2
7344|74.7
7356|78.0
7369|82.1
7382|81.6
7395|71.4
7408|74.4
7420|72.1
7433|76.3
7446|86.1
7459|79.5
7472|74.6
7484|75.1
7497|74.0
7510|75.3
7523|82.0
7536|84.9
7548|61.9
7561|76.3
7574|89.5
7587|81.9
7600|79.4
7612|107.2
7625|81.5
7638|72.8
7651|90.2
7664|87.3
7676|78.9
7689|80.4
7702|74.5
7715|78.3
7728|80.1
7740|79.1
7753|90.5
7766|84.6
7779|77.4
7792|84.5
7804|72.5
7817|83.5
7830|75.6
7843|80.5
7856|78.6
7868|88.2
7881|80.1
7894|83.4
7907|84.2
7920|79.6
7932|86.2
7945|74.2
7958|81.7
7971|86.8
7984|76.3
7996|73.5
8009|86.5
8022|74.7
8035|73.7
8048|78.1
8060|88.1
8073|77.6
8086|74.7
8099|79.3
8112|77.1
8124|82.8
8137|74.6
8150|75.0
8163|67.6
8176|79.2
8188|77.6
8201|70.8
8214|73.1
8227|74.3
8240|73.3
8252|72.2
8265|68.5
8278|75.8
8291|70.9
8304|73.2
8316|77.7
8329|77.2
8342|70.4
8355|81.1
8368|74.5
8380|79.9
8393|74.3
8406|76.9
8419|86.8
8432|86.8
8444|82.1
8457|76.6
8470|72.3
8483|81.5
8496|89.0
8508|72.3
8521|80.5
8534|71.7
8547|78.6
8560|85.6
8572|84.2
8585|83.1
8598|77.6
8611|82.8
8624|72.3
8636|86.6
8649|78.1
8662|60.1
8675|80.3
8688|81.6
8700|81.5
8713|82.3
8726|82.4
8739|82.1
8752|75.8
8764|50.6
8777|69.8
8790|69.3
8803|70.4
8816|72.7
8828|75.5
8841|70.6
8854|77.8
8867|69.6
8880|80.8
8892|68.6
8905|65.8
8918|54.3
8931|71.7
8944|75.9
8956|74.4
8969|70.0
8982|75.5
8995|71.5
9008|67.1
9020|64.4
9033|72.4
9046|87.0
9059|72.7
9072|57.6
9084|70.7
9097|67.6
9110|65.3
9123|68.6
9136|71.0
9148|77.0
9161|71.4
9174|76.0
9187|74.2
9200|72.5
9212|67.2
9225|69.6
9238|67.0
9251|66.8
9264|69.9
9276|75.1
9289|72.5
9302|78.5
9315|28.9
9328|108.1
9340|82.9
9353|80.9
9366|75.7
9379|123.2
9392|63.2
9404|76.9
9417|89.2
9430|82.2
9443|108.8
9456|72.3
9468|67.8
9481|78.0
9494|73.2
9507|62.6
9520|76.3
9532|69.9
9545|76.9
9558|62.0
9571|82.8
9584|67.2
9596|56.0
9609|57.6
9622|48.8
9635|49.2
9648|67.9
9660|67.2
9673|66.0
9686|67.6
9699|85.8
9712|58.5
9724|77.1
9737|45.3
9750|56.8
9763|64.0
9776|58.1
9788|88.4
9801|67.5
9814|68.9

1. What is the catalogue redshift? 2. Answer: 0.151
